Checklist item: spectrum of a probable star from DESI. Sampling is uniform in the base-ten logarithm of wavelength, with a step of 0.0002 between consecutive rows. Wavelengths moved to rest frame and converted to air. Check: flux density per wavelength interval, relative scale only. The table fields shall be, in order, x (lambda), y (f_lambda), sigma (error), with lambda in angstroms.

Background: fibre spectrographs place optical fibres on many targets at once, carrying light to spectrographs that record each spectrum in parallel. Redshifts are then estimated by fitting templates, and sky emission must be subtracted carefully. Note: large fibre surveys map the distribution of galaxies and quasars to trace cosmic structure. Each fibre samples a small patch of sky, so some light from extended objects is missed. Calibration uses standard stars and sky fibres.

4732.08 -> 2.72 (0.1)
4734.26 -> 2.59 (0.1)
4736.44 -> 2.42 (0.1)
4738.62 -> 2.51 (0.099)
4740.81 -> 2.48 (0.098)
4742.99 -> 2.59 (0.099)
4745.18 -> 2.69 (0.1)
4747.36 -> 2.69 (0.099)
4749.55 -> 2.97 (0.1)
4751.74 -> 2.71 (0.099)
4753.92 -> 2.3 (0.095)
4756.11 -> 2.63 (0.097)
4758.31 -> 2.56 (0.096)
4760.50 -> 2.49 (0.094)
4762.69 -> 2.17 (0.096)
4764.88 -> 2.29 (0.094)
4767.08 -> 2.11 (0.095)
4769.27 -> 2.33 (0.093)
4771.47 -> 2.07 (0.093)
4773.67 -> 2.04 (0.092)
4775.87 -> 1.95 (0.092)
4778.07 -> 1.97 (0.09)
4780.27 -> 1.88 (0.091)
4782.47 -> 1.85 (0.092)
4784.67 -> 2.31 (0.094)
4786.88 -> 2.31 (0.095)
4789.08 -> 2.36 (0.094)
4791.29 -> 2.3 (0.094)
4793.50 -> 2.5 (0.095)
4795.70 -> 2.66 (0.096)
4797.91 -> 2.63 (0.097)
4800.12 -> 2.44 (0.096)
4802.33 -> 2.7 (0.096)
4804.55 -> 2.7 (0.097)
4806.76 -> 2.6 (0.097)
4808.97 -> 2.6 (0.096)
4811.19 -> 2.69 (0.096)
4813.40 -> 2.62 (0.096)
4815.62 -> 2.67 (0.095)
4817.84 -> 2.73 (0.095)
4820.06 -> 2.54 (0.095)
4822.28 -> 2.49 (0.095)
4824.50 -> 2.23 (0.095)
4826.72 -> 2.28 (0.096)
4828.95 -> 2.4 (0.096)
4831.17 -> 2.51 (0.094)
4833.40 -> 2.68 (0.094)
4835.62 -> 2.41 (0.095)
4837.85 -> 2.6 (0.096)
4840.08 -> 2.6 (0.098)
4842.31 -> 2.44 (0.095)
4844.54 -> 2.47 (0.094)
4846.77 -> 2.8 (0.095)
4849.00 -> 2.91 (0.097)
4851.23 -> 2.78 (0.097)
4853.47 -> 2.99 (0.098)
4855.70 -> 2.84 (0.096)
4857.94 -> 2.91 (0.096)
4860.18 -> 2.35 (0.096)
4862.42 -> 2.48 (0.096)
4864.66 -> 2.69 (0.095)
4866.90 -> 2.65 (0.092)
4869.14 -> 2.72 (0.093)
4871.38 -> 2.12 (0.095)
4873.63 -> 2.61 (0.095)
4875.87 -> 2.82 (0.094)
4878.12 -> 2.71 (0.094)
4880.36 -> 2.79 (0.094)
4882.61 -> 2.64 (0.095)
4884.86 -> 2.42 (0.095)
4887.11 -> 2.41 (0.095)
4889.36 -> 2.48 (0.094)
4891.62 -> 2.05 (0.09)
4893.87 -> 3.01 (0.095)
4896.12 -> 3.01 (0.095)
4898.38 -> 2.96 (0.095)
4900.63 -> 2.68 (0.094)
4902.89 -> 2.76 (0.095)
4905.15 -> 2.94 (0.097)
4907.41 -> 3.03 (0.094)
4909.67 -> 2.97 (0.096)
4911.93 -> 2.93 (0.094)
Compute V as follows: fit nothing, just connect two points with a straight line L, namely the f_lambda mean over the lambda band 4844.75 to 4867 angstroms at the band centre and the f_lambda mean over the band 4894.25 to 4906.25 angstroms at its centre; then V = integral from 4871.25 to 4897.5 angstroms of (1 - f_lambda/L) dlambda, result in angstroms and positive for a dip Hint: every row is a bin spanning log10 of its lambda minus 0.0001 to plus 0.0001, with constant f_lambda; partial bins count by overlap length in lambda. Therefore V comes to 2.0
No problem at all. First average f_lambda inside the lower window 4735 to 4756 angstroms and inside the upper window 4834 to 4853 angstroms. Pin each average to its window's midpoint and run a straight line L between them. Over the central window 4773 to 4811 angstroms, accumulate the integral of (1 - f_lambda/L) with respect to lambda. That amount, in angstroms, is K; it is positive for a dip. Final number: 3.8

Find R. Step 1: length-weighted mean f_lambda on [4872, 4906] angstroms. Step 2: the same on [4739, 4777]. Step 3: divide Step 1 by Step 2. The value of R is 1.1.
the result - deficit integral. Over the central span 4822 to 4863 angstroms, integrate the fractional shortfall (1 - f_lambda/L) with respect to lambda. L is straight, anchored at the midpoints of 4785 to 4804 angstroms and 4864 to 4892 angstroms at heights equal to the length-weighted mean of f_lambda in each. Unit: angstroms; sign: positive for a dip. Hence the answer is -1.04 angstroms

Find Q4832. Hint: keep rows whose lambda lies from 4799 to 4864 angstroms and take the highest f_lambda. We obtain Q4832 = 2.99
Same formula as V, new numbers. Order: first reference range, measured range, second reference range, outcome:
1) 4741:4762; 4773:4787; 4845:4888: 3.19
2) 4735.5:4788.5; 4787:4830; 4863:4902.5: -1.27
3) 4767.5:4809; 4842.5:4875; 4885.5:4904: -1.47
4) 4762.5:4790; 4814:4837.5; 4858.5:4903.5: -1.43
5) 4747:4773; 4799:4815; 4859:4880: -0.82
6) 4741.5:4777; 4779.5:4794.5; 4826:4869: 1.56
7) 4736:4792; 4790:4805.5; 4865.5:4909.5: -0.77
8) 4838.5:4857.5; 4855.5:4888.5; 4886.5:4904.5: 1.28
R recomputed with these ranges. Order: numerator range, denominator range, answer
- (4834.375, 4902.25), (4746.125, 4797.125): 1.14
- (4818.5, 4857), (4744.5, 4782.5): 1.11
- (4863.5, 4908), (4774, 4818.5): 1.11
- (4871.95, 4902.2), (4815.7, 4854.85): 1.03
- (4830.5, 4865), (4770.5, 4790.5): 1.27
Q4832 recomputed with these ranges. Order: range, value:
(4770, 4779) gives 2.07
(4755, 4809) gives 2.7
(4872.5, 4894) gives 3.01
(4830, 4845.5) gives 2.68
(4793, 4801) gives 2.66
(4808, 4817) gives 2.69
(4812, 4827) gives 2.73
